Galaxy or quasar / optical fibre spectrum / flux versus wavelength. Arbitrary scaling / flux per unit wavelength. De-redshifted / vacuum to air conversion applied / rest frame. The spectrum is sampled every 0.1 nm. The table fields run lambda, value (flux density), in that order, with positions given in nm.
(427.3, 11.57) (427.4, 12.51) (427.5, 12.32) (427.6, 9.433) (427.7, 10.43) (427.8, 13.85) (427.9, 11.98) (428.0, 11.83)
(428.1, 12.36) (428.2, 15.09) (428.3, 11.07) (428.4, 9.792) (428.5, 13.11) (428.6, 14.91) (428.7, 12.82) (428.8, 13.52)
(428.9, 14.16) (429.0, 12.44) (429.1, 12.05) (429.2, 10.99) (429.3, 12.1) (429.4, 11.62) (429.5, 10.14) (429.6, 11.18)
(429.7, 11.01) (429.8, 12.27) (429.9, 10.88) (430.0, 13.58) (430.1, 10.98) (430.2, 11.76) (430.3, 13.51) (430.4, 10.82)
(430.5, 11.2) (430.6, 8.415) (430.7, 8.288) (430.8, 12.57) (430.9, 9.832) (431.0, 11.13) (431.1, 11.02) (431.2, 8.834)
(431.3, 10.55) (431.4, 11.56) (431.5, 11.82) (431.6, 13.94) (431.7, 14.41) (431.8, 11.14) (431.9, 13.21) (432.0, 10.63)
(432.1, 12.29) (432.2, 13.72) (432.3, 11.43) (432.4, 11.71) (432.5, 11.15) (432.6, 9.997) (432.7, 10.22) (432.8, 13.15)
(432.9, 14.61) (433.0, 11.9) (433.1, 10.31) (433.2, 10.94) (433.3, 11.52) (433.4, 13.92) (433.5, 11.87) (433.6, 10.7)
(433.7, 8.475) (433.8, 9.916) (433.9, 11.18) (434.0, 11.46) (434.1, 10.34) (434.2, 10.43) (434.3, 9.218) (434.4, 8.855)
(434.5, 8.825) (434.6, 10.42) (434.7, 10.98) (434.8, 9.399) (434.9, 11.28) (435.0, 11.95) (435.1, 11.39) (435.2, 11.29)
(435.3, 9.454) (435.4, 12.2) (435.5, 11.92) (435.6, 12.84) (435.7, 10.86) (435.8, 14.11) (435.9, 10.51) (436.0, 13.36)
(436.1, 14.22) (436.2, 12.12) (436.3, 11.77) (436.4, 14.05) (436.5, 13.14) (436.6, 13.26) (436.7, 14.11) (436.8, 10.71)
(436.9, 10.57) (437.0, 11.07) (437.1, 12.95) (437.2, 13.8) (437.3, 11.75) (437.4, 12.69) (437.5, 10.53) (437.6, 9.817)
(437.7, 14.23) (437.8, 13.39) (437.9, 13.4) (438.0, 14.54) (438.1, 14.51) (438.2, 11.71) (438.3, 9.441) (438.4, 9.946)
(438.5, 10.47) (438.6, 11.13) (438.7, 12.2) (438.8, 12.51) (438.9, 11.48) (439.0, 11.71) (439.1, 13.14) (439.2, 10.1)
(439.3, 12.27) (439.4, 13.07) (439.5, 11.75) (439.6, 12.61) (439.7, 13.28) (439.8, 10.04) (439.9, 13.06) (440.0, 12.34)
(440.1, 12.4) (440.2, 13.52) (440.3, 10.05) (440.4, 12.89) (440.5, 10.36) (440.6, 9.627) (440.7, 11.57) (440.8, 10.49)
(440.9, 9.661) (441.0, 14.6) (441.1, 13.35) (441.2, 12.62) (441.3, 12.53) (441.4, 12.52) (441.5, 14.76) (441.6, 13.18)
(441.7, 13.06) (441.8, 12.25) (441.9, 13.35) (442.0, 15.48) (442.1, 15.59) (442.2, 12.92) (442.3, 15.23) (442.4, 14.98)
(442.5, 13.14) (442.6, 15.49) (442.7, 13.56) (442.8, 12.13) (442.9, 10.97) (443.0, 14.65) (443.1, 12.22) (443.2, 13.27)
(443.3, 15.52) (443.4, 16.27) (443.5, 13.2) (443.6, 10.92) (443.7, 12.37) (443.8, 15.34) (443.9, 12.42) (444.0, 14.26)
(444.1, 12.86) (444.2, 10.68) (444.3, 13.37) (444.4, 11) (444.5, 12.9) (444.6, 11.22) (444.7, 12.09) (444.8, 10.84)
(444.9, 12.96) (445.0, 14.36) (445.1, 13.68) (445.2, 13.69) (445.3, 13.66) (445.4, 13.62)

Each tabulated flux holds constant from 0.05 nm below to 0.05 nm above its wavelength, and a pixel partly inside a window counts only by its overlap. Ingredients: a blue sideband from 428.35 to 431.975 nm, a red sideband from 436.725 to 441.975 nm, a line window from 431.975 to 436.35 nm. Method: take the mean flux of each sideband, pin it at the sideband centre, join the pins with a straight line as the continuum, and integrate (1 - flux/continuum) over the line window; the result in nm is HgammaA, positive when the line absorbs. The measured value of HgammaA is 0.200 nm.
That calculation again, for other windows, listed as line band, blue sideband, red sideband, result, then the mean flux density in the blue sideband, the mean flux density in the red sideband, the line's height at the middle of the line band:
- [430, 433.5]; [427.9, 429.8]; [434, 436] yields 0.01 nm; 12.2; 10.9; 11.6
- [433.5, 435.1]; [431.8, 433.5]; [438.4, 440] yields 0.21 nm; 11.9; 11.9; 11.9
